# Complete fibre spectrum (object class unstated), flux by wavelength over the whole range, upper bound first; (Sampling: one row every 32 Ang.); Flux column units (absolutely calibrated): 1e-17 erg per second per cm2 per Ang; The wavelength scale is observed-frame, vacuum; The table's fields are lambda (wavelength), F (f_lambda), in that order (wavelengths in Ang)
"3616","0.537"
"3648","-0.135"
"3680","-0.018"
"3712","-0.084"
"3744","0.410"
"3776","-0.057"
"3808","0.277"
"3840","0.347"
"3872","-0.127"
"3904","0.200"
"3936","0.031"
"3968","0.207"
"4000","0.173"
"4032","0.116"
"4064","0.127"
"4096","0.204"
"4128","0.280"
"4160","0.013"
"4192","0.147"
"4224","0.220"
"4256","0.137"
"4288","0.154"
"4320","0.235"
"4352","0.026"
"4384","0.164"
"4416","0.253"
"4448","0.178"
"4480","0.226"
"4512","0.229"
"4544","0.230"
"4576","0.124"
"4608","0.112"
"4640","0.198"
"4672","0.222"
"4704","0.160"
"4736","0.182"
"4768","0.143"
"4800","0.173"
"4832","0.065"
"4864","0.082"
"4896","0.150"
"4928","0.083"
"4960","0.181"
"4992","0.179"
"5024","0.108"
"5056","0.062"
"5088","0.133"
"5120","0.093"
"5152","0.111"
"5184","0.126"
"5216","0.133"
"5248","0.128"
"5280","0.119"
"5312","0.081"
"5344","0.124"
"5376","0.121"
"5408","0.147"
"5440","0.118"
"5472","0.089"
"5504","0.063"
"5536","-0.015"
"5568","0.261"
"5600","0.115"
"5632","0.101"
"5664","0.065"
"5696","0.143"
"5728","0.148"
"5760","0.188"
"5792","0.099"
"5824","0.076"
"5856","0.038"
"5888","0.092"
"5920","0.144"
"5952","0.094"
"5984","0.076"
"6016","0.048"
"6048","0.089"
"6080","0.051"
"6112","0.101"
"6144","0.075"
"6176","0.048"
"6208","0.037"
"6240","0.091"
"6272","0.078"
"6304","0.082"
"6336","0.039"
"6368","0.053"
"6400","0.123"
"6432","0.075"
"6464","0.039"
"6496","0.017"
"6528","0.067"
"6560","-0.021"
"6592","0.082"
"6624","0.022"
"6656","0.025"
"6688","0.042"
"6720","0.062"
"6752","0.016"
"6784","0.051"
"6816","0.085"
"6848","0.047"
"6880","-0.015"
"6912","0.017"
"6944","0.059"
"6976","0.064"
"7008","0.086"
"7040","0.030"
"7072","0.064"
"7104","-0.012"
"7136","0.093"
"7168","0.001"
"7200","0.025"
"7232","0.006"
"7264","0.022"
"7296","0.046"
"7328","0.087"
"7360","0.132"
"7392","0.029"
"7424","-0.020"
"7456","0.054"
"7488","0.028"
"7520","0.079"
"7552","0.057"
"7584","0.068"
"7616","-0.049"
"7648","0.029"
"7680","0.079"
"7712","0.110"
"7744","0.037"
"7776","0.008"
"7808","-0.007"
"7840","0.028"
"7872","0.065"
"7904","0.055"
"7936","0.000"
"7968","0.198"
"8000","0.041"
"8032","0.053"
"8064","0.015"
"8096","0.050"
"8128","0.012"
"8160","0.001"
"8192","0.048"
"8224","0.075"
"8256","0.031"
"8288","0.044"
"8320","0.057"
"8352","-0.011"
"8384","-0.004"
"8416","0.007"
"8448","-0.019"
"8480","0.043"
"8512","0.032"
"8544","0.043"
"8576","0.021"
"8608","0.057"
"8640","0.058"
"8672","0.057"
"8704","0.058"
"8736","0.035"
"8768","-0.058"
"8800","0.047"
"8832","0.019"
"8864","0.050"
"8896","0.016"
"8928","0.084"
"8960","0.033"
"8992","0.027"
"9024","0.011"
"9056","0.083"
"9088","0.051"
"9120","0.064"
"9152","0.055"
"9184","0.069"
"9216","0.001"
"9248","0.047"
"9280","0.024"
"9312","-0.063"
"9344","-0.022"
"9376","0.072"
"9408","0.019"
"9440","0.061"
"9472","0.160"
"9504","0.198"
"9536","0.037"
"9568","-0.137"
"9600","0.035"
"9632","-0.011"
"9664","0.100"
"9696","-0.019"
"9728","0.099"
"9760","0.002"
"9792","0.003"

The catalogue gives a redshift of 0.121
